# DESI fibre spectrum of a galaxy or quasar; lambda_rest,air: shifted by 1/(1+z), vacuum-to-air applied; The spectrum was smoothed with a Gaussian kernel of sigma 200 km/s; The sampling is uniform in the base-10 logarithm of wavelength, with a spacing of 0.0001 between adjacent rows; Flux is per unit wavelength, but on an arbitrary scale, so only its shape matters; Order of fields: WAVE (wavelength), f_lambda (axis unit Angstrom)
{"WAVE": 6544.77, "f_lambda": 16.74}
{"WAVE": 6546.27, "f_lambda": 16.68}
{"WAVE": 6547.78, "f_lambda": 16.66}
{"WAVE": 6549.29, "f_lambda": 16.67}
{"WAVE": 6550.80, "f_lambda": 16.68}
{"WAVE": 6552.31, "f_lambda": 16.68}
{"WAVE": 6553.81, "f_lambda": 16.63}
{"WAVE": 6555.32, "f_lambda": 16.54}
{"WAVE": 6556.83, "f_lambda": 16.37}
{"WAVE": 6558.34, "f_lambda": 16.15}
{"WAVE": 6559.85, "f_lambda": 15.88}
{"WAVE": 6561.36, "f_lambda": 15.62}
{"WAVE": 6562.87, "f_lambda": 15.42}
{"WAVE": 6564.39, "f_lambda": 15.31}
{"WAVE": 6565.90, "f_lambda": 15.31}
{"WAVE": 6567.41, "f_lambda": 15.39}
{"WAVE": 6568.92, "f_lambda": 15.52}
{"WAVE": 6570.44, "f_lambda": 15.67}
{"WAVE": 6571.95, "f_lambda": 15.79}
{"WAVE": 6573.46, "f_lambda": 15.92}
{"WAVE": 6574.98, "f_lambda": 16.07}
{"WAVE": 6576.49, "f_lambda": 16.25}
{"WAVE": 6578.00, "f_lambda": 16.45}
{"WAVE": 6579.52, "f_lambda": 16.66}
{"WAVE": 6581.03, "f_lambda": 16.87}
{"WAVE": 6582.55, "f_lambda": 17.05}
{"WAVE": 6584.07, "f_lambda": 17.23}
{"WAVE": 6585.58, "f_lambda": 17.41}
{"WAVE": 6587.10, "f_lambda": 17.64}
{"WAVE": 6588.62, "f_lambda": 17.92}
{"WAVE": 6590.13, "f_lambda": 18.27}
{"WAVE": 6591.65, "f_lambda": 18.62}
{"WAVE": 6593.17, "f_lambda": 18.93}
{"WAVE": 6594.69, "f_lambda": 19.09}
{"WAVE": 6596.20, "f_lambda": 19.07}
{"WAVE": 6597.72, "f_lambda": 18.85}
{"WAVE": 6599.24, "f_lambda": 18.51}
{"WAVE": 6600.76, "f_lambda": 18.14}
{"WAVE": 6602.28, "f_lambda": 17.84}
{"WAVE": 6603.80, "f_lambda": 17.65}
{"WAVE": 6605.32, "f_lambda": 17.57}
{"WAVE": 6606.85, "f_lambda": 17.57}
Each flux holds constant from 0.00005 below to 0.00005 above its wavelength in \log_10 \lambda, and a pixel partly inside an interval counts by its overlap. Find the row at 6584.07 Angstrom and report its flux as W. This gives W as 17.23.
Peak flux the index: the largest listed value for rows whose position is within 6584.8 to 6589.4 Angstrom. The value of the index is 17.92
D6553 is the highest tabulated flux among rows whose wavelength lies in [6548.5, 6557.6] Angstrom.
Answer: 16.68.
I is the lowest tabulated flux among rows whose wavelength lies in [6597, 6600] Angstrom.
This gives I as 18.51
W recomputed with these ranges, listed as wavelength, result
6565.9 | 15.31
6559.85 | 15.88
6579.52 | 16.66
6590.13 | 18.27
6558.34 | 16.15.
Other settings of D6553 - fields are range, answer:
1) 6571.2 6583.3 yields 17.05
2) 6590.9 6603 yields 19.09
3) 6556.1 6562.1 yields 16.37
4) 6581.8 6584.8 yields 17.23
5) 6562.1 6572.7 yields 15.79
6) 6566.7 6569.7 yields 15.52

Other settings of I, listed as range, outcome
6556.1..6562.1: 15.62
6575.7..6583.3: 16.25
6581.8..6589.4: 17.05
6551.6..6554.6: 16.63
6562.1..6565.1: 15.31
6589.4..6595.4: 18.27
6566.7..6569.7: 15.39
